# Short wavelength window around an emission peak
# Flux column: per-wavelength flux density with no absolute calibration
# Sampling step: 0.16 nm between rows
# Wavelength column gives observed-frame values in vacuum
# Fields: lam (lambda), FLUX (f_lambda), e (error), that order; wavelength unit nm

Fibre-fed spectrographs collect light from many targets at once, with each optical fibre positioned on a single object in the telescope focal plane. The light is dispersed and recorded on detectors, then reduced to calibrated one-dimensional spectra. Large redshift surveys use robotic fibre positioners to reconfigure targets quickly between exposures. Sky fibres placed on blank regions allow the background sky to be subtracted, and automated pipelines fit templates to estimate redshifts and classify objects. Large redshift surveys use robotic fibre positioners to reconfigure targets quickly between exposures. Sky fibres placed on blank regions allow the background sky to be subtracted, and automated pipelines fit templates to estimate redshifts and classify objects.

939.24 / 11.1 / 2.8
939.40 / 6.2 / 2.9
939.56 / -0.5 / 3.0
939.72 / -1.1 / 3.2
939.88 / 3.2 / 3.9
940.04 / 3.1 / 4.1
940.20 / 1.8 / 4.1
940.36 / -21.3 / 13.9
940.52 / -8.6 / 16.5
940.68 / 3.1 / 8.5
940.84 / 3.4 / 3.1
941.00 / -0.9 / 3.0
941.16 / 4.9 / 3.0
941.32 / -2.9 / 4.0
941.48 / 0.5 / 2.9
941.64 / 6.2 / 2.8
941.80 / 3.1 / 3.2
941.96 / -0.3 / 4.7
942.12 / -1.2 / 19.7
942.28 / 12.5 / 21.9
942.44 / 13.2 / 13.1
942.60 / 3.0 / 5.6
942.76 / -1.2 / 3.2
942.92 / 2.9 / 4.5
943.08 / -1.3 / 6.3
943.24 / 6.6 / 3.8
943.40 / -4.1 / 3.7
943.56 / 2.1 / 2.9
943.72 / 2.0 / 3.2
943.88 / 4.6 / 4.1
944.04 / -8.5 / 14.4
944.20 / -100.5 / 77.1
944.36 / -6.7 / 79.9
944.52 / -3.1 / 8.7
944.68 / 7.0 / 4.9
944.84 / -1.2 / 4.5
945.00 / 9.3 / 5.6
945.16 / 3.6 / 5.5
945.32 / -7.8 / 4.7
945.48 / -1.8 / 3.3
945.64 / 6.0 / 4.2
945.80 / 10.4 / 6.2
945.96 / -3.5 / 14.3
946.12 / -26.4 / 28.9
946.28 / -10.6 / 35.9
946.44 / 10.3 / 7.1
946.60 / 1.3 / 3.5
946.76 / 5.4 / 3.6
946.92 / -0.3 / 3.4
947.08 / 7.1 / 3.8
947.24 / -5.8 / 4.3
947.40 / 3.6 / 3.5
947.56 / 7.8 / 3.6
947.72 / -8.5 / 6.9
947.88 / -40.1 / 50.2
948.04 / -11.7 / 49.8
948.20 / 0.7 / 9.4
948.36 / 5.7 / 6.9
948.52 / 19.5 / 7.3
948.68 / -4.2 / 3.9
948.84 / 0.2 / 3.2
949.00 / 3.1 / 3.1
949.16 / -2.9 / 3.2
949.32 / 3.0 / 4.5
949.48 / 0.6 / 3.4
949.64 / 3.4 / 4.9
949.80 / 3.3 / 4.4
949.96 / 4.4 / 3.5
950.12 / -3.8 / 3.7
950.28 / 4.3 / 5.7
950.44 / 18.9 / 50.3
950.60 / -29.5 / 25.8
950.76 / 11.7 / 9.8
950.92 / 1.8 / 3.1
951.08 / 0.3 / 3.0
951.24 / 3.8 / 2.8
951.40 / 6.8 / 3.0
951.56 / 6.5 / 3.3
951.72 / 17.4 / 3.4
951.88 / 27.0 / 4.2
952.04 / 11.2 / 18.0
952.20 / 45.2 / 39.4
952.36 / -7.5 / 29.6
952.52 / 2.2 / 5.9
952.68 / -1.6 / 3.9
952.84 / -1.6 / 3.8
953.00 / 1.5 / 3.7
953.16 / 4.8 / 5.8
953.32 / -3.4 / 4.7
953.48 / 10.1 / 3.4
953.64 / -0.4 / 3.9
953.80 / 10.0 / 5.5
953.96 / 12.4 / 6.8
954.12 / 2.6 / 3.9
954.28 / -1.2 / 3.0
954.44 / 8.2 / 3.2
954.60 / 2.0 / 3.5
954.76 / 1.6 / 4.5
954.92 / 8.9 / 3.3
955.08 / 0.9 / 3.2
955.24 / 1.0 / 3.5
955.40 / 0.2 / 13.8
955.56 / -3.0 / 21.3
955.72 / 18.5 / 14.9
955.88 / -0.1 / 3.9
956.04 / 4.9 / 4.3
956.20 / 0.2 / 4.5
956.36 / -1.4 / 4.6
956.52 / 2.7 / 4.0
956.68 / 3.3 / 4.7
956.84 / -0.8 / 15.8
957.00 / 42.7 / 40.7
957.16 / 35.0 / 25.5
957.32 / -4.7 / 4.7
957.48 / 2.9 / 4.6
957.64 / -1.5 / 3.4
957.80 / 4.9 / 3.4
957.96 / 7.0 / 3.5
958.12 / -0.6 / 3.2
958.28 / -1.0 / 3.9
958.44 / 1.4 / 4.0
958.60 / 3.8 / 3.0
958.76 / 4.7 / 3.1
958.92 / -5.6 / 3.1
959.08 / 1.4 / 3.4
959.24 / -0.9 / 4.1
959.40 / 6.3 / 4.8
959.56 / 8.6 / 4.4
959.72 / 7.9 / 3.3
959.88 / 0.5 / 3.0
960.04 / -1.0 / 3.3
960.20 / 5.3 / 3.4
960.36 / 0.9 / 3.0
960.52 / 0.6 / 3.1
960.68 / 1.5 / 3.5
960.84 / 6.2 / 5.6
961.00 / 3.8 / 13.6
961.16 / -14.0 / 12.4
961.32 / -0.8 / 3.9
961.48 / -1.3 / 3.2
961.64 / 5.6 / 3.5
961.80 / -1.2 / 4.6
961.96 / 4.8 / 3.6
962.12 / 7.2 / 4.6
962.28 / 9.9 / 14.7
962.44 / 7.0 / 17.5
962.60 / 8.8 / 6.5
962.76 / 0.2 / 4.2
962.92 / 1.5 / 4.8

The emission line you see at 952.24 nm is H-beta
